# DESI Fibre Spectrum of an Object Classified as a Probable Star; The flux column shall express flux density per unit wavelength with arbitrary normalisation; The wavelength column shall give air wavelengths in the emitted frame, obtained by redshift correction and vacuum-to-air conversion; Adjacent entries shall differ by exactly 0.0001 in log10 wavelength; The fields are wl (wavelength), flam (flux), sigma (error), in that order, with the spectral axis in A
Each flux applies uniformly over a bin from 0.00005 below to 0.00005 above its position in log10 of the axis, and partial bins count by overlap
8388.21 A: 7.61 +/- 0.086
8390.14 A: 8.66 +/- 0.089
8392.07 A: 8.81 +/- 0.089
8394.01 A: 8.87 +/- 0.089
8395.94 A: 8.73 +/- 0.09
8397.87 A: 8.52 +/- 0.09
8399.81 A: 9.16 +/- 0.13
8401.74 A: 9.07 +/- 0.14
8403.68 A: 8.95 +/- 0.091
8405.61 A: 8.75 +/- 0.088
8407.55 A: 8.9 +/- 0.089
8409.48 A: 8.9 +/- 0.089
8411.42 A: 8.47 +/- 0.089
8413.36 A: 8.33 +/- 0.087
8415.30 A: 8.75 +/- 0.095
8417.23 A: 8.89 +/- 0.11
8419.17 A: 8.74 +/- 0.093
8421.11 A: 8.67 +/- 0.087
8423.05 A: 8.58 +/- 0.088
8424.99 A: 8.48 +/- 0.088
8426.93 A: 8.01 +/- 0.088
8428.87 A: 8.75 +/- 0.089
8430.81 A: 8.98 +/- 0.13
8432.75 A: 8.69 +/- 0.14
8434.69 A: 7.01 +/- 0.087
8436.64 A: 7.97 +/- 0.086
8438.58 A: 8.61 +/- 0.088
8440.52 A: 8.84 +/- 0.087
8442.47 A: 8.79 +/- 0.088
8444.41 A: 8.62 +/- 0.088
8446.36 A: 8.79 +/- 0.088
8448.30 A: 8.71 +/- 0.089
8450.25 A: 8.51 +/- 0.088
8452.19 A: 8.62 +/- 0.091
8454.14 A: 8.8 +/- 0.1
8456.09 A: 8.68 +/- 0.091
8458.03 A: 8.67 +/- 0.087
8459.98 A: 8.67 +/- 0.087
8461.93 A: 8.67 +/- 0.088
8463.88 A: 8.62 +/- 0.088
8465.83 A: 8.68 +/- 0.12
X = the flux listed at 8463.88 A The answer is 8.62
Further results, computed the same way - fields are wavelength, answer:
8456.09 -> 8.68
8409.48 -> 8.9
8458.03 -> 8.67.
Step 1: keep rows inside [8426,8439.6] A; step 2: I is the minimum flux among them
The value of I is 7.01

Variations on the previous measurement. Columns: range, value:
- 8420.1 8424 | 8.58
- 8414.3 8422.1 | 8.67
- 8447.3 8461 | 8.51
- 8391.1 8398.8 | 8.52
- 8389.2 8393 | 8.66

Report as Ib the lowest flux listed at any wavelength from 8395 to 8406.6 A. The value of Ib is 8.52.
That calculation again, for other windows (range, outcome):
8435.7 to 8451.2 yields 7.97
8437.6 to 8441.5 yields 8.61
